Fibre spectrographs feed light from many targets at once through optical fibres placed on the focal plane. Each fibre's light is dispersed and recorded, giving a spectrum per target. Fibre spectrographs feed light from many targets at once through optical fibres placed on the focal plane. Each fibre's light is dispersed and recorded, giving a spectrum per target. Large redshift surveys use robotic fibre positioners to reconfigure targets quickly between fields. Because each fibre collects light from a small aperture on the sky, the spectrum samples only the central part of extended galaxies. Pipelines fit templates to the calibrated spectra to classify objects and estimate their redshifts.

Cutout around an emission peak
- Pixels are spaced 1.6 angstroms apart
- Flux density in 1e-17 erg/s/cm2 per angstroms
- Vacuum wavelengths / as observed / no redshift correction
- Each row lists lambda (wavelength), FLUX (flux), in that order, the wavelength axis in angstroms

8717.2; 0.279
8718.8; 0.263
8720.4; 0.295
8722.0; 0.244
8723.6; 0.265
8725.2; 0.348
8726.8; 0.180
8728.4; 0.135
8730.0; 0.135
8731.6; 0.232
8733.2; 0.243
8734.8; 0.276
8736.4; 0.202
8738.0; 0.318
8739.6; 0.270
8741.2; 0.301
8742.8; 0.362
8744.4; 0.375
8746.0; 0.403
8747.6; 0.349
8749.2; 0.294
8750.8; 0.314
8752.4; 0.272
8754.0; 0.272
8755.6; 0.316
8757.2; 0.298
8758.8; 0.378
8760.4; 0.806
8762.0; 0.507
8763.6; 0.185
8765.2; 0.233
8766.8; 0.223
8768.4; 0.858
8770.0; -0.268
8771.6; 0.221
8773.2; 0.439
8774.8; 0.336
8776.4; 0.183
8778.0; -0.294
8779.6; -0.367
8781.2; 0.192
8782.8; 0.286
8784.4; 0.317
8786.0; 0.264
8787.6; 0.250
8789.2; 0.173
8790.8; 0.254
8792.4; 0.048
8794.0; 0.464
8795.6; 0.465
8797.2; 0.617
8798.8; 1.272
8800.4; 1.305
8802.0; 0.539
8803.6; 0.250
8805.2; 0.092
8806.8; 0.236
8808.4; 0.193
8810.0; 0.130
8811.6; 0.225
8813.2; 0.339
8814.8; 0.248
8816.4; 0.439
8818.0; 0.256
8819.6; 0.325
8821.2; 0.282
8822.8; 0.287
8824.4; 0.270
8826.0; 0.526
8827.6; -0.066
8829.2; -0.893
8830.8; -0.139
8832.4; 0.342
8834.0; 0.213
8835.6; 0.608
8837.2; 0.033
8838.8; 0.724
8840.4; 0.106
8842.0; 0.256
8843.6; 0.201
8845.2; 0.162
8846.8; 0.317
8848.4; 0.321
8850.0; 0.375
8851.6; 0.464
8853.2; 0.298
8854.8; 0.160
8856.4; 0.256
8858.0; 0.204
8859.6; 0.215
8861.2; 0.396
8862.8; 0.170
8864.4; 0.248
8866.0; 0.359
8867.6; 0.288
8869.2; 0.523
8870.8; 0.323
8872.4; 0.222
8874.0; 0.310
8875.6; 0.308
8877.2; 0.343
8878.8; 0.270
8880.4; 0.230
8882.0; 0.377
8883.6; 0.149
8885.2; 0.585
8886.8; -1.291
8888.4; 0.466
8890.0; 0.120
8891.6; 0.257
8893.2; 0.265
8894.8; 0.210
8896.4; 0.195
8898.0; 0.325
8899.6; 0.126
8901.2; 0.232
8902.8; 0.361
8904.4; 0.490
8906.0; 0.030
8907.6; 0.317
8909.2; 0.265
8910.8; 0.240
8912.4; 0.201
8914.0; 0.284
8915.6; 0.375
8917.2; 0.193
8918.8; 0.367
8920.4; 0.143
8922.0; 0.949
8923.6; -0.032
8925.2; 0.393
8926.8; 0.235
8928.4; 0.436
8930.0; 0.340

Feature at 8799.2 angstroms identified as H-gamma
